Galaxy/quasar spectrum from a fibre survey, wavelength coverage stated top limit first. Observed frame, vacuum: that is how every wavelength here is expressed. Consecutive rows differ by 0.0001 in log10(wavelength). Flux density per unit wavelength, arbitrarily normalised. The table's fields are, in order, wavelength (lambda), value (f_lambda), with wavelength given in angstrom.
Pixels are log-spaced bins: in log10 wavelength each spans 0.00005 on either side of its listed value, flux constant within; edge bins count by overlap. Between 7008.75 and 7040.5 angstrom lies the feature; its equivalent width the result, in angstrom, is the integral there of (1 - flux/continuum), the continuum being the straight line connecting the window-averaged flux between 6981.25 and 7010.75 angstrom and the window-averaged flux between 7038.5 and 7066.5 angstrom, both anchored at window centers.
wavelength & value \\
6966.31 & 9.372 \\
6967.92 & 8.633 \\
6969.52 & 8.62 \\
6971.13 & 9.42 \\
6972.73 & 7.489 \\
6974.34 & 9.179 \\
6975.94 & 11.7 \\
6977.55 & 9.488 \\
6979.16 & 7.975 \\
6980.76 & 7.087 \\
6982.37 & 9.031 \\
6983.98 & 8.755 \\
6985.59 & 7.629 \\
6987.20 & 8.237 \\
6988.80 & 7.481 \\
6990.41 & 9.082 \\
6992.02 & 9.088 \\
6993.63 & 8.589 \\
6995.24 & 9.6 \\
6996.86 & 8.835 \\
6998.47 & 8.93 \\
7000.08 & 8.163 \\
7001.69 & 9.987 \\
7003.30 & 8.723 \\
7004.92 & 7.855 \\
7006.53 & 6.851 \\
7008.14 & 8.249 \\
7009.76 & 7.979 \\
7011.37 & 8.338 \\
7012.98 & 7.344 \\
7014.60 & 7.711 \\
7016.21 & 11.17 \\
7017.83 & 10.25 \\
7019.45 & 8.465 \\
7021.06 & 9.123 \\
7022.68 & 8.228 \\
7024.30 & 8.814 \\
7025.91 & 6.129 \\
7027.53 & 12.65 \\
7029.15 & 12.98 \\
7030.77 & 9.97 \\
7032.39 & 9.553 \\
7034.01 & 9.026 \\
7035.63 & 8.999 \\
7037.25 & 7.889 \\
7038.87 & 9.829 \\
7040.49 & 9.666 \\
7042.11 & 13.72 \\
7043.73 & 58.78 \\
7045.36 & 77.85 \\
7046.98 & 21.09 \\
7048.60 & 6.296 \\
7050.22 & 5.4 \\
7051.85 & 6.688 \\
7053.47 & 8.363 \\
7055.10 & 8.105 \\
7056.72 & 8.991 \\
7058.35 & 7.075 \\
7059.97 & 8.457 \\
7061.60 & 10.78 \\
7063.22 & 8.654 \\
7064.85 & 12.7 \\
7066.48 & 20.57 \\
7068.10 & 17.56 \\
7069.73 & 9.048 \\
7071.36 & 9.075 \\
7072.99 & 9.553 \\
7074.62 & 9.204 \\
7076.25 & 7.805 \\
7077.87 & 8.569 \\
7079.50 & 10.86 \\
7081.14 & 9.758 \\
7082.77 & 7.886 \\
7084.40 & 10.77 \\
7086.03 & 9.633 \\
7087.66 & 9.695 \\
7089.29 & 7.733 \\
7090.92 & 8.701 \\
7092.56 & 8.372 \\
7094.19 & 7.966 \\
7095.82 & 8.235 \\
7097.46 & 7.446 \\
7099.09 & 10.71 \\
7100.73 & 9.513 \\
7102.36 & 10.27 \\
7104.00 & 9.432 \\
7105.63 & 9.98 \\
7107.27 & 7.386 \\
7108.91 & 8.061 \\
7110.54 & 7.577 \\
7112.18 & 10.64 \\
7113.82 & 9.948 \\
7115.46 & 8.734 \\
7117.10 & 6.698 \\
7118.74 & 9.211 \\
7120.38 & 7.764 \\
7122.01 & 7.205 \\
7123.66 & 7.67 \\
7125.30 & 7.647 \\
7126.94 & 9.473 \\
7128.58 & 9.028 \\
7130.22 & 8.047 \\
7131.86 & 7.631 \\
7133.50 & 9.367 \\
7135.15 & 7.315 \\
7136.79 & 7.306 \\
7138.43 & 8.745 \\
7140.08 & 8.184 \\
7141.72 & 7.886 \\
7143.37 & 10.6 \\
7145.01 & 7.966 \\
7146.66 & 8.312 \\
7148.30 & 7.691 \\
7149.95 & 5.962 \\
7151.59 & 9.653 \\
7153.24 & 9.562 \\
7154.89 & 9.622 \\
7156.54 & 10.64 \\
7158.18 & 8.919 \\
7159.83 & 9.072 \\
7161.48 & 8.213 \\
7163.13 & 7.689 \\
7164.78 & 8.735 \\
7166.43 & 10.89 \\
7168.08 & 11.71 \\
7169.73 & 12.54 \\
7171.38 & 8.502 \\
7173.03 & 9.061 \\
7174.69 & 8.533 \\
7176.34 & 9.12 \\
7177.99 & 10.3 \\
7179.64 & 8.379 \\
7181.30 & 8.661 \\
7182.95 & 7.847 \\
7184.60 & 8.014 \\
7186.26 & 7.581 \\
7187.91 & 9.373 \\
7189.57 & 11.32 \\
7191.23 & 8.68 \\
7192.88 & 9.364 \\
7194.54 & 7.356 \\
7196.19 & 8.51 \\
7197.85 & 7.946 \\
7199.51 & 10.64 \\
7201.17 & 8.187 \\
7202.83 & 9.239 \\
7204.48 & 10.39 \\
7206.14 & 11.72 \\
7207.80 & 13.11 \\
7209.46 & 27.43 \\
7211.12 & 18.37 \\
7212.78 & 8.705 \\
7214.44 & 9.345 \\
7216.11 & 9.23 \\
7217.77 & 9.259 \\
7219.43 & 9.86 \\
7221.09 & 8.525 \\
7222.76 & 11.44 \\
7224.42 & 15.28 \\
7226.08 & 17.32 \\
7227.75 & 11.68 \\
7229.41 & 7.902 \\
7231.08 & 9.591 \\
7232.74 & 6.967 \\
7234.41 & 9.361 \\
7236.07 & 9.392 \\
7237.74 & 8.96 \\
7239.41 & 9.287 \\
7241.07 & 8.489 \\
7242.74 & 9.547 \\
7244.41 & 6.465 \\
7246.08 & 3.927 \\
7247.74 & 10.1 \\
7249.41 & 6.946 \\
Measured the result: 8.66 angstrom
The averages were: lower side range 8.49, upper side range 16.8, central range 9.19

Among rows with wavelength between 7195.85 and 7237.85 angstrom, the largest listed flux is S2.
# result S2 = 27.43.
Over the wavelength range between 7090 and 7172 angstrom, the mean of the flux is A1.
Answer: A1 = 8.77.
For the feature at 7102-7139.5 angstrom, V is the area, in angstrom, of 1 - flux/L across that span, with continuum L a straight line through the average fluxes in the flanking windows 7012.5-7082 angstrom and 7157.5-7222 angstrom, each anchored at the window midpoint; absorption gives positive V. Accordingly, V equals 9.40 angstrom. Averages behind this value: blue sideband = 12.6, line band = 8.46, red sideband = 10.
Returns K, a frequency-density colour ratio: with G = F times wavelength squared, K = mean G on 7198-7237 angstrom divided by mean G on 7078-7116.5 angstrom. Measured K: 1.29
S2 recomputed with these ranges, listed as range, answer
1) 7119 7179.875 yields 12.54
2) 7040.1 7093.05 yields 77.85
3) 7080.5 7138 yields 10.77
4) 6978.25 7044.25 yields 58.78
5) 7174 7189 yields 10.3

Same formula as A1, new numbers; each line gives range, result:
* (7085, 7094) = 8.82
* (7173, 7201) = 8.84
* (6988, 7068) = 11.9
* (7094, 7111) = 8.84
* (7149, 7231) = 10.2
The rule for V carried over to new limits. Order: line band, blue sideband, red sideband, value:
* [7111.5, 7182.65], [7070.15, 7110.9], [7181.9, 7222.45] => 6.7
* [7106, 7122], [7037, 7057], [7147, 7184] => 6.0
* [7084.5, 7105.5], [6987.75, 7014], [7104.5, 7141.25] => -1.8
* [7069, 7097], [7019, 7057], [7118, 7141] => 6.0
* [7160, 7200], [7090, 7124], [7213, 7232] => 3.5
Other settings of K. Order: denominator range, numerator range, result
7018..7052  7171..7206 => 0.61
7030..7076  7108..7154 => 0.60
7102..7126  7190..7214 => 1.37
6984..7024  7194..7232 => 1.40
